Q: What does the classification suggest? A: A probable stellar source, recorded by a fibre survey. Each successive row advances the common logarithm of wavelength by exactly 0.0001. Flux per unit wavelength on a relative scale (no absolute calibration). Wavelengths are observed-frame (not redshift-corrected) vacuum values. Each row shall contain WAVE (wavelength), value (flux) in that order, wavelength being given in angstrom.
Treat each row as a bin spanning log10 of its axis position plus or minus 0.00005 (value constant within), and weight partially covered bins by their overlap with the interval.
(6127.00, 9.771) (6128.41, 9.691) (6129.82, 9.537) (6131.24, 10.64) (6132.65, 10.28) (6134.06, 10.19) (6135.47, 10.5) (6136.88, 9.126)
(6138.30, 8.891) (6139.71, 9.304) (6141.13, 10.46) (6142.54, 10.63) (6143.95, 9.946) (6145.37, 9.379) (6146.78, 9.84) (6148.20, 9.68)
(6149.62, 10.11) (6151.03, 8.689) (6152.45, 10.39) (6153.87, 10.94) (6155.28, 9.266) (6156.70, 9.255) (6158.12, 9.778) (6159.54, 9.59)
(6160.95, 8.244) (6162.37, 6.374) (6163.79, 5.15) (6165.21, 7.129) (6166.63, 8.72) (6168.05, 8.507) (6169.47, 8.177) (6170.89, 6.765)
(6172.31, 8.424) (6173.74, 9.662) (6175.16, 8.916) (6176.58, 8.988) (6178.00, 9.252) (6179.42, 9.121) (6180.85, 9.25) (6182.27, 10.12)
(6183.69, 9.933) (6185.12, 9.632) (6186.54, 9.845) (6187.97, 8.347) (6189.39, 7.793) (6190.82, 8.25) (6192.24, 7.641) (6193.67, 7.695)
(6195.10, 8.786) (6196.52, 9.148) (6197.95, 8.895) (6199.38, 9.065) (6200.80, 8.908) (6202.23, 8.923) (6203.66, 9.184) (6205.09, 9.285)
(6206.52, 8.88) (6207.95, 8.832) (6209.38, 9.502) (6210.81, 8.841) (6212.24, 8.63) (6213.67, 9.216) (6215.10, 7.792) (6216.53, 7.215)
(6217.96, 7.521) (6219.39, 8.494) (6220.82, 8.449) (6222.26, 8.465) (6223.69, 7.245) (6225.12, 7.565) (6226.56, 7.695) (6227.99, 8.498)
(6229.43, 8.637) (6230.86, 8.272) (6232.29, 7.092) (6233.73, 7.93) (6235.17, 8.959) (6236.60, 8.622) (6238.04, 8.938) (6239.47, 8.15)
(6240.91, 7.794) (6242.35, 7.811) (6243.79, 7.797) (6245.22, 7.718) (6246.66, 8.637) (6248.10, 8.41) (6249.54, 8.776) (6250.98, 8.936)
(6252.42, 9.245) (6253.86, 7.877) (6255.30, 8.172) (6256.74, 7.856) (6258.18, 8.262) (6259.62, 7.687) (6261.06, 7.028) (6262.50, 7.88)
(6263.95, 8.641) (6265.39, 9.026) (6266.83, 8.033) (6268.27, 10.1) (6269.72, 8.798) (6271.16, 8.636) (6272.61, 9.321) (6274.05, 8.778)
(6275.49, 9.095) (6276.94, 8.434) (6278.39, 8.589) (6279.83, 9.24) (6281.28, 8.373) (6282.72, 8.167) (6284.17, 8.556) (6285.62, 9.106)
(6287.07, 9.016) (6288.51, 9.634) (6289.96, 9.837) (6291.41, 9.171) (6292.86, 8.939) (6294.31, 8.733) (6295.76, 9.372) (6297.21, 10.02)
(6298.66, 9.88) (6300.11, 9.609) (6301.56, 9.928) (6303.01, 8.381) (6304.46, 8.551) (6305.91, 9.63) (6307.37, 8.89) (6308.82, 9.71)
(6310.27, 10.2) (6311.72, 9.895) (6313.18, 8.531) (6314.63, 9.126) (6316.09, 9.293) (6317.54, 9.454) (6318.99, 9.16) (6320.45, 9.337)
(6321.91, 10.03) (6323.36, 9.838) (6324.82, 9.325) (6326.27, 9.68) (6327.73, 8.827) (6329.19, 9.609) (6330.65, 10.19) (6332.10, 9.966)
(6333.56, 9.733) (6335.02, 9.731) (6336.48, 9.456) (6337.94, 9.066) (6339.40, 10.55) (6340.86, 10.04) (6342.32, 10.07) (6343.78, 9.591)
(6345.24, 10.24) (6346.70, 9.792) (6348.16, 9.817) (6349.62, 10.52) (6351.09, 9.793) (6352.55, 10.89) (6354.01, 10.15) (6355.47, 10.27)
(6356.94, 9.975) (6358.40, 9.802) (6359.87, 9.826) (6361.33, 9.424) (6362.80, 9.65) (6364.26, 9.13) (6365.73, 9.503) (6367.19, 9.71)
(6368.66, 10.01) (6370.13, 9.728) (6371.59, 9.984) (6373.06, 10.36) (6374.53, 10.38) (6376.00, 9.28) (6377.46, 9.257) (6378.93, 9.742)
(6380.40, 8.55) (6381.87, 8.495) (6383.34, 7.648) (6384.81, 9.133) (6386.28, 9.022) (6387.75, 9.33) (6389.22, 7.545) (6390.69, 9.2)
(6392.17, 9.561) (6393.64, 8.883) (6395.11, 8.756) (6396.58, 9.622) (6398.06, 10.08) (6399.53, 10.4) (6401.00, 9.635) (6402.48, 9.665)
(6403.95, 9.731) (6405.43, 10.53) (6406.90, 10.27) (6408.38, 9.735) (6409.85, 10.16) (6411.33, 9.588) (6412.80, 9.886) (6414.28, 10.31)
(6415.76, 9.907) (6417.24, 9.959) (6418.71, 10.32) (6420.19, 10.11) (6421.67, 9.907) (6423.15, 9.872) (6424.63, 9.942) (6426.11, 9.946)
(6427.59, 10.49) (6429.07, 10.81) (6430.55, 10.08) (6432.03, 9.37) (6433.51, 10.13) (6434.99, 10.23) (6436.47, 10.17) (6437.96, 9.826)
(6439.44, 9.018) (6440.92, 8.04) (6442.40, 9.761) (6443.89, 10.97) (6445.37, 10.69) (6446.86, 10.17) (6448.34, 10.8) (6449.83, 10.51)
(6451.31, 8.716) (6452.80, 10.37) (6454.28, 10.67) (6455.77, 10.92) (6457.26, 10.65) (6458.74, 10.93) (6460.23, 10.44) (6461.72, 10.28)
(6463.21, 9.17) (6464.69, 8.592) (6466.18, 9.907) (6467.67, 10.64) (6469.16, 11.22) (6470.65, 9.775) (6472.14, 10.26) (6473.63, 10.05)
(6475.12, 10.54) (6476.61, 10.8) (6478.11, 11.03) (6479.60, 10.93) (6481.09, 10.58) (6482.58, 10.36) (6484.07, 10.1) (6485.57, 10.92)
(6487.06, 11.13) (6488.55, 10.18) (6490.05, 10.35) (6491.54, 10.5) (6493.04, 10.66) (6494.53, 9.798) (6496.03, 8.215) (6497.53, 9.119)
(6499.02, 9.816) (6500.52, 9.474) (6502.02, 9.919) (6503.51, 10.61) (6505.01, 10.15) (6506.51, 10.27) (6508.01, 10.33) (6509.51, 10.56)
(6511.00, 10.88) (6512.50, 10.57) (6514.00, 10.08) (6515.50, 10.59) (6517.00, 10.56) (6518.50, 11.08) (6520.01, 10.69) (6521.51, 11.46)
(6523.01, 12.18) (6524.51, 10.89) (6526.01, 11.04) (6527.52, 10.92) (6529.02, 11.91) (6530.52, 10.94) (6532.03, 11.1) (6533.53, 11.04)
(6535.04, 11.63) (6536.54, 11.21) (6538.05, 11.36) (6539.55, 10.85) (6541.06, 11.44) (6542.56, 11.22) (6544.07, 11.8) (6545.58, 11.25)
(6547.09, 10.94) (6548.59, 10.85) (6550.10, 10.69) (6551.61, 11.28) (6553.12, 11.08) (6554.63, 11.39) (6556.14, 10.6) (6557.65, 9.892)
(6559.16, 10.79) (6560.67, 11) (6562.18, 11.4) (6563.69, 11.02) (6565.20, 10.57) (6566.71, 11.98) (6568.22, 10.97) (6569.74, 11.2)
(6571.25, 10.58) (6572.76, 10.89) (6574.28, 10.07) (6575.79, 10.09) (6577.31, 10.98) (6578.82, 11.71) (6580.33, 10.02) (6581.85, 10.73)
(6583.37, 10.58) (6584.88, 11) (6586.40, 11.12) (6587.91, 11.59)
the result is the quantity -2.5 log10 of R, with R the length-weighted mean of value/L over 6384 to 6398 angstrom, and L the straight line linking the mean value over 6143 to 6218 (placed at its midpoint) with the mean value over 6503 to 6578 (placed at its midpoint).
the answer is 0.12 mag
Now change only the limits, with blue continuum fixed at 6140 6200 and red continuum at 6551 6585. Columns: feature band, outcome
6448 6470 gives 0.01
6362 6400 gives 0.07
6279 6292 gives 0.06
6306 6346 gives 0.01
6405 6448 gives 0.02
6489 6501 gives 0.08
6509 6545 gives -0.04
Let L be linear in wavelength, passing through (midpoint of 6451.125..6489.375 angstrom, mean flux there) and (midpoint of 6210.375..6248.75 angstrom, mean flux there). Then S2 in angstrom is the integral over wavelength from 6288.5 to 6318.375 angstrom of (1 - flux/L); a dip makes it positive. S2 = -1.78 angstrom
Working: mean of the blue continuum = 8.16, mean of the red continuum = 10.4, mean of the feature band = 9.36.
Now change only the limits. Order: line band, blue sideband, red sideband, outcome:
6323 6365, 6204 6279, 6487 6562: -2.68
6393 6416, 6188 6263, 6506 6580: -0.01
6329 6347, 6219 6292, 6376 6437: -1.47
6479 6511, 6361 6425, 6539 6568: 0.97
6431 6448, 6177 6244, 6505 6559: 0.66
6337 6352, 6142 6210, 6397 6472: -0.44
